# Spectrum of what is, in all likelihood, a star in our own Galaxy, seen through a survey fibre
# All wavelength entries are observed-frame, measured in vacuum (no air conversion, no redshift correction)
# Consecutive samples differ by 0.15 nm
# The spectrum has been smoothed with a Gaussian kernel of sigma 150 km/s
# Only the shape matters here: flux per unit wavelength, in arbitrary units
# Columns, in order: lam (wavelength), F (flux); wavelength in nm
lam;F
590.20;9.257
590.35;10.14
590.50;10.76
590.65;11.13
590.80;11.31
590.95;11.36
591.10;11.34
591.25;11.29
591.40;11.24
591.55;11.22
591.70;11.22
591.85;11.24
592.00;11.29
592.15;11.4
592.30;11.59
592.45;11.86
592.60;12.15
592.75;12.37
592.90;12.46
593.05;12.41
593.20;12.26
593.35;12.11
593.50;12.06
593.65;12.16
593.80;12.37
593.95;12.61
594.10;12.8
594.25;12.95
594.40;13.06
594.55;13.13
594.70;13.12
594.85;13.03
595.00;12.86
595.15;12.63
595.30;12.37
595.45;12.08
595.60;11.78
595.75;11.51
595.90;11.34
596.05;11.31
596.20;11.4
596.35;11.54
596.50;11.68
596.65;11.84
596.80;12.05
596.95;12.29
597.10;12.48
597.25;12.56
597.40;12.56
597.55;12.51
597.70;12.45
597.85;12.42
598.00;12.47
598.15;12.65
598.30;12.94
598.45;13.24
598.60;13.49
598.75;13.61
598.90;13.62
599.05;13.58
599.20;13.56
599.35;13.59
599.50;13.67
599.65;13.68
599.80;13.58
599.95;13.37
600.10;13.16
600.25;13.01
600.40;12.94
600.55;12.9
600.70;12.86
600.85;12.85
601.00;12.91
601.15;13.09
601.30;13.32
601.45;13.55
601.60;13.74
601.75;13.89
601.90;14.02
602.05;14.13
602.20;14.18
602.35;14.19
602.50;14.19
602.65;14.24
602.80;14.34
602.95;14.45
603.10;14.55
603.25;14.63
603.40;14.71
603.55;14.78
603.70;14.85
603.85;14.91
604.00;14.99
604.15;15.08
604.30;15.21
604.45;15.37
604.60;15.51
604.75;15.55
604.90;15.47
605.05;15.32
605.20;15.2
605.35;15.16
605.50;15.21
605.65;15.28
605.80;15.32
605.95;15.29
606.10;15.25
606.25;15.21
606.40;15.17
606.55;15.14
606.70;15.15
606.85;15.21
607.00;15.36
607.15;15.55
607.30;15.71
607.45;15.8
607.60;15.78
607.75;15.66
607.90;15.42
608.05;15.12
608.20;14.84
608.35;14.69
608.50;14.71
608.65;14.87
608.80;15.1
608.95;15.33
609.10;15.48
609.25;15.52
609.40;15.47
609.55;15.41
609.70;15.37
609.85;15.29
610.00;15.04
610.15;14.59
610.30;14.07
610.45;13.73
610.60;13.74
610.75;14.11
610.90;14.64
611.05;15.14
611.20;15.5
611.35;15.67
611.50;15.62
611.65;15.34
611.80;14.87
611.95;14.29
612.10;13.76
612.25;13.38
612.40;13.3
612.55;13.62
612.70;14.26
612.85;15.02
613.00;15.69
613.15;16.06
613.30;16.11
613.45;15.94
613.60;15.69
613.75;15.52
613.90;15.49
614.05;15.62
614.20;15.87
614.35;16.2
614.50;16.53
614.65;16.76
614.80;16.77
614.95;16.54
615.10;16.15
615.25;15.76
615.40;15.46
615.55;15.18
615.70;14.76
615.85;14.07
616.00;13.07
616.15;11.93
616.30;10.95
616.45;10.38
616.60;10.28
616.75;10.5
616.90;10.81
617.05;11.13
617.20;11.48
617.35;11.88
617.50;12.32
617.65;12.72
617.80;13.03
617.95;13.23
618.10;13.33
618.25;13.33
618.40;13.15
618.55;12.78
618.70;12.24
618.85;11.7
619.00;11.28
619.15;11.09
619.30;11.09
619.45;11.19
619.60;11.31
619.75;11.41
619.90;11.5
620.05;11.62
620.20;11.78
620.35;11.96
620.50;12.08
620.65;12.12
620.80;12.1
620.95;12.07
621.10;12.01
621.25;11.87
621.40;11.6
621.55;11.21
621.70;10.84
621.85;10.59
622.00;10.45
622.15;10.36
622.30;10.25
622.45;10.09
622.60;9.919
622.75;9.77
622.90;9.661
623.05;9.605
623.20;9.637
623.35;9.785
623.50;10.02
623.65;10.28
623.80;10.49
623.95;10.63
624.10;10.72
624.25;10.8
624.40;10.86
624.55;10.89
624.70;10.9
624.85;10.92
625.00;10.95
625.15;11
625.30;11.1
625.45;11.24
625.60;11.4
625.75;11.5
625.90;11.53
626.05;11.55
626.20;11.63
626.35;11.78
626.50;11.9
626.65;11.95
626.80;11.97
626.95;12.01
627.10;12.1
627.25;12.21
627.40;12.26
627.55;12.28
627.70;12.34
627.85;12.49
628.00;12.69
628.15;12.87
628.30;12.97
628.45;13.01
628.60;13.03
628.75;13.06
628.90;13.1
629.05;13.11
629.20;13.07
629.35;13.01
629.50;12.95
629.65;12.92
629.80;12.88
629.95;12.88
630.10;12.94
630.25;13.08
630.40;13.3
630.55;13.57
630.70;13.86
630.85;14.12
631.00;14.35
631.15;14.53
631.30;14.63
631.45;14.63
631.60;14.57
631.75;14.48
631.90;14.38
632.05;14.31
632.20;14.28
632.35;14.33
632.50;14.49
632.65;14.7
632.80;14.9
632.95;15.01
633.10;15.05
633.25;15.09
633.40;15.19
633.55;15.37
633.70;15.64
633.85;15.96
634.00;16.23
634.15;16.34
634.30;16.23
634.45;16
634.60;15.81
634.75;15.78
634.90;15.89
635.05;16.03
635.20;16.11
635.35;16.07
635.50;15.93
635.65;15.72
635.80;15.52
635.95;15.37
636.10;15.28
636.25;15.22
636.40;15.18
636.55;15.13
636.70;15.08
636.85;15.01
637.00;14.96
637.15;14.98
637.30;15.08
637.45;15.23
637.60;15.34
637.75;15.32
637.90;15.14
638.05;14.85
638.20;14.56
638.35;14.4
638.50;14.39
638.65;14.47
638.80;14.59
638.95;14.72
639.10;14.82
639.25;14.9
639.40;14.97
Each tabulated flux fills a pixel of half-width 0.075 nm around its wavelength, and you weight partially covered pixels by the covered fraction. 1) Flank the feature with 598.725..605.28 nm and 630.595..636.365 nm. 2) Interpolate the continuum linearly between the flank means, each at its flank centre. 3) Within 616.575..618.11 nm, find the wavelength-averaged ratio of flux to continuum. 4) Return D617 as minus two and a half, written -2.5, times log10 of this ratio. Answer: 0.227 mag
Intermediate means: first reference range 14.1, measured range 11.9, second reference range 15.2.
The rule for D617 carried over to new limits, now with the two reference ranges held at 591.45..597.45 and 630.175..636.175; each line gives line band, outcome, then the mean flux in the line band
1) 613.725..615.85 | -0.16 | 15.8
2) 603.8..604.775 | -0.18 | 15.2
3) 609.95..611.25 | -0.09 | 14.5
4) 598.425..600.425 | -0.08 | 13.5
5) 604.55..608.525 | -0.17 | 15.3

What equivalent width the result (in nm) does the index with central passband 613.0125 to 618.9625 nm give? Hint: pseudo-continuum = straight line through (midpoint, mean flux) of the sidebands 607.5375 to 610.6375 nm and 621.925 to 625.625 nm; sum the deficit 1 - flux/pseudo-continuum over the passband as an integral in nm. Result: -0.44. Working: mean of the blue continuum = 15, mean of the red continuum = 10.5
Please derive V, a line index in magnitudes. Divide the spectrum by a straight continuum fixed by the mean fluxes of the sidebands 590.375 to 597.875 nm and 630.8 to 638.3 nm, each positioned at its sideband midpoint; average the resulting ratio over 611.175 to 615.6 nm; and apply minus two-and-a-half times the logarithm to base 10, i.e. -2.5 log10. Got -0.14 mag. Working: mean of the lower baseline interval 12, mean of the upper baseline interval 15.2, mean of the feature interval 15.4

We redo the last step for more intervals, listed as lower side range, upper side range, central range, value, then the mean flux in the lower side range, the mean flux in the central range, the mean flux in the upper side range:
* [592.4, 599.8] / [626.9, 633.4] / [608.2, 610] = -0.17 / 12.6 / 15.2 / 13.6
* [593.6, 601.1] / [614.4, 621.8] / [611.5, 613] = -0.14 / 12.7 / 14.3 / 12.6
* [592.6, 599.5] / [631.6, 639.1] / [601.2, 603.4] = -0.09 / 12.5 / 14.1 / 15.2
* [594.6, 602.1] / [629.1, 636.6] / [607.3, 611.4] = -0.12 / 12.8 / 15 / 14.8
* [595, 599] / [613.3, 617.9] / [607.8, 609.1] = -0.13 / 12.4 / 15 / 14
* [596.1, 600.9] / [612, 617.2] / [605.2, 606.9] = -0.13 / 12.8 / 15.2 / 14.3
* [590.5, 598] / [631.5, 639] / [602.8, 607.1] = -0.17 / 12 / 15.1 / 15.2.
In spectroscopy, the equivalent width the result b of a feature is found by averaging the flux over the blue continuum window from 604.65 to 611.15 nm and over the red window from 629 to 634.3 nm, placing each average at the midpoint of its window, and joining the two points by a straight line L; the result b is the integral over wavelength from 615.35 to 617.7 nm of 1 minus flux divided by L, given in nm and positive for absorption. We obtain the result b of 0.41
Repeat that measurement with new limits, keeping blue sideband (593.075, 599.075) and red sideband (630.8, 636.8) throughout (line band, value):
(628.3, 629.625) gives 0.16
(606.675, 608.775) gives -0.31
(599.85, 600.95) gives -0.02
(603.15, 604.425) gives -0.18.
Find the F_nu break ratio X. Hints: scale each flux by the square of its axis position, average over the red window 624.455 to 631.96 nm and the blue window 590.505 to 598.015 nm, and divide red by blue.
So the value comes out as 1.17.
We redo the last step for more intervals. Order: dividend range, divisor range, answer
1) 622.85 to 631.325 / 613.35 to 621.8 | 0.95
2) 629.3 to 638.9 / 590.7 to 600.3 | 1.36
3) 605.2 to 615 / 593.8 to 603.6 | 1.21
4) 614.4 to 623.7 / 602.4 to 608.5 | 0.84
